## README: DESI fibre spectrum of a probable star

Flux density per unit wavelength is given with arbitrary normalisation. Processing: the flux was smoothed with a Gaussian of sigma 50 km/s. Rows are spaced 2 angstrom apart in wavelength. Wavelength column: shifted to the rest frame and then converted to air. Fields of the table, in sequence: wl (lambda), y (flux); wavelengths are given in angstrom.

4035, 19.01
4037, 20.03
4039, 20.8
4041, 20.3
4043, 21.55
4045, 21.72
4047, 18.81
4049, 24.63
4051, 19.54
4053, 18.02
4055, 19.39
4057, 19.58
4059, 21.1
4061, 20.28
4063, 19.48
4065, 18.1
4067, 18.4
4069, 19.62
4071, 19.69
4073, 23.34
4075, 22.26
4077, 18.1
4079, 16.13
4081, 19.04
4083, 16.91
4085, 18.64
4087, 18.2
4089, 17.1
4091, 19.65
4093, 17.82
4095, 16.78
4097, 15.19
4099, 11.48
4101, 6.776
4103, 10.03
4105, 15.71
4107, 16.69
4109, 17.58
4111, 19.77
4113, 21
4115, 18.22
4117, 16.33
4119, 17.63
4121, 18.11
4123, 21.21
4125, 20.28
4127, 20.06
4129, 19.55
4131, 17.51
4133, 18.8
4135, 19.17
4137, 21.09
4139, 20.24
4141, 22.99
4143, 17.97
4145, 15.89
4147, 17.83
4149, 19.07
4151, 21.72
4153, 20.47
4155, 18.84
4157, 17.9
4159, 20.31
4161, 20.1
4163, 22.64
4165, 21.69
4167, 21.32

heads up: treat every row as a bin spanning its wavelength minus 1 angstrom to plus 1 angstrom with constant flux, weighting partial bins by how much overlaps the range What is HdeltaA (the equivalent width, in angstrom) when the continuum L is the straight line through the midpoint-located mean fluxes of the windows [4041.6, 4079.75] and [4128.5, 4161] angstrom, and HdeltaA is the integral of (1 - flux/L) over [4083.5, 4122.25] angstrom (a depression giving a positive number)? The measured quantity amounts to 6.27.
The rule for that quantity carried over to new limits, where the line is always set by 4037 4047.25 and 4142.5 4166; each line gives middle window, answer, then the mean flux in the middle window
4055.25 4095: 2.5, 19.1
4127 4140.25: 0.2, 19.5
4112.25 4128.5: 0.7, 19.1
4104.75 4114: 0.8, 18.3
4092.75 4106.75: 4.7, 13.3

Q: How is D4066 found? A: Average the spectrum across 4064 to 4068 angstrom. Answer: 18.2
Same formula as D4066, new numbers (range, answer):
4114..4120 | 17.4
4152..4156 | 19.7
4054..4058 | 19.5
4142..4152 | 18.5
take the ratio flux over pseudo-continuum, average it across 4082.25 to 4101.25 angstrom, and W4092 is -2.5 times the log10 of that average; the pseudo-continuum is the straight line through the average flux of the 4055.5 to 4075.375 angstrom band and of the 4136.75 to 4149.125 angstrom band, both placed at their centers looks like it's 0.218 mag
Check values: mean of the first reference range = 20.1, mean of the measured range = 16.2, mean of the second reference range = 19.2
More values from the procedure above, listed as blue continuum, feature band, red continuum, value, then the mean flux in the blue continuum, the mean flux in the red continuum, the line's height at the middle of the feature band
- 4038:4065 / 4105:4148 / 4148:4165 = 0.08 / 20.3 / 20.2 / 20.2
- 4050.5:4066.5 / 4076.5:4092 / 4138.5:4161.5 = 0.08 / 19.4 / 19.4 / 19.4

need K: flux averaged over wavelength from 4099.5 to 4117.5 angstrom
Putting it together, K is 15.7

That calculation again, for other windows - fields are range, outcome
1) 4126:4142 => 19.9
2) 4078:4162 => 18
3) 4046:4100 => 18.8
